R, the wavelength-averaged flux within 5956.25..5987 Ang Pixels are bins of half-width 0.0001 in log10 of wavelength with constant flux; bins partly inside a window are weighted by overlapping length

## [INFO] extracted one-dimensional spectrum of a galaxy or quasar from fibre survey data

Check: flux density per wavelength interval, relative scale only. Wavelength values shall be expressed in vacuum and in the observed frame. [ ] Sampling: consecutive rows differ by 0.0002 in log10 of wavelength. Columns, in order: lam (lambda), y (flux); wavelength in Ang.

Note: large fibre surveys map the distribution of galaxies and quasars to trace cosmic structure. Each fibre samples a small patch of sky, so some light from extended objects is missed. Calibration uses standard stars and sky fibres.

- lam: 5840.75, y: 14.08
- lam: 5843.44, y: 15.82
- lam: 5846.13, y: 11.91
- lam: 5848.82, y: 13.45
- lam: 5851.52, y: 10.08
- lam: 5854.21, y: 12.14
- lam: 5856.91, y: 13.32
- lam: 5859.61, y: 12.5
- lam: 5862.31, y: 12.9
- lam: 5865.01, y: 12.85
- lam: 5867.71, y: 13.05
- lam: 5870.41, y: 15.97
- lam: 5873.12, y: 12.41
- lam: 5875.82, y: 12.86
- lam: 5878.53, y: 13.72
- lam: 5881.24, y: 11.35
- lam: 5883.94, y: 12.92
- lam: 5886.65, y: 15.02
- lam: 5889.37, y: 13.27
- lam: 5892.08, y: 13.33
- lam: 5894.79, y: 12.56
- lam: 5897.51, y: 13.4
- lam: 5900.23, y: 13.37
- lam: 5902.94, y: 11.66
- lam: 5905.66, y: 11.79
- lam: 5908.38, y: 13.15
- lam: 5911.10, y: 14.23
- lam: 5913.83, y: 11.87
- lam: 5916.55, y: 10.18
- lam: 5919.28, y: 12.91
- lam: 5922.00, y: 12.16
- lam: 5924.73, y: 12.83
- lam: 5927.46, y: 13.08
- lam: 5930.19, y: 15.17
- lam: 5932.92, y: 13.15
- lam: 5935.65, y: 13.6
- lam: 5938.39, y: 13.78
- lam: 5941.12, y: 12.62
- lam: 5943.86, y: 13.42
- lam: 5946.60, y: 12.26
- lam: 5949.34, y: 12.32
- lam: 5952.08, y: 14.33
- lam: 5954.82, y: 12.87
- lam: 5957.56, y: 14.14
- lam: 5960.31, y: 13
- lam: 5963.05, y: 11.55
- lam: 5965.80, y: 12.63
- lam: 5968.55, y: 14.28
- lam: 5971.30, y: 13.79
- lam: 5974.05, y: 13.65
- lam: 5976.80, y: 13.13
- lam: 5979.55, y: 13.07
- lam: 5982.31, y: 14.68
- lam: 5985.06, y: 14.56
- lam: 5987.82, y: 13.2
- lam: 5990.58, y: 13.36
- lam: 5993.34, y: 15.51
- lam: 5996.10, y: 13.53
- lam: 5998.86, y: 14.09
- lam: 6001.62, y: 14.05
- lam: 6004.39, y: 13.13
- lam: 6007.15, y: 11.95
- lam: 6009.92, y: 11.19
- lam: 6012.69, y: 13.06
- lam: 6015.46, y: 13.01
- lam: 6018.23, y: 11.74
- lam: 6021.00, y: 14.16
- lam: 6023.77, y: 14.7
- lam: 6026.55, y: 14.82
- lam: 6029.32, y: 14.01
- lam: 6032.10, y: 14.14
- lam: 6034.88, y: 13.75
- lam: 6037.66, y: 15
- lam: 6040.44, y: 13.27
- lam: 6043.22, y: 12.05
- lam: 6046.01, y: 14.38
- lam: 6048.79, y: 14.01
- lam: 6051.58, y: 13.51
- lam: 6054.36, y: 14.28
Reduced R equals 13.5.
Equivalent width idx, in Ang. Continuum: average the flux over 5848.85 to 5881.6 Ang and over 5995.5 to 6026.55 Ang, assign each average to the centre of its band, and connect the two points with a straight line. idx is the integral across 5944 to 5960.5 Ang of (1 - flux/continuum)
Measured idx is -0.2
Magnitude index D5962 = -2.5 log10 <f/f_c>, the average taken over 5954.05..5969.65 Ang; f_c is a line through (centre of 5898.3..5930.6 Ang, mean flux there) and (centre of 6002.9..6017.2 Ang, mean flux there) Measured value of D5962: -0.04 mag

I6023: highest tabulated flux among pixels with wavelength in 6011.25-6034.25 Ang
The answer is 14.82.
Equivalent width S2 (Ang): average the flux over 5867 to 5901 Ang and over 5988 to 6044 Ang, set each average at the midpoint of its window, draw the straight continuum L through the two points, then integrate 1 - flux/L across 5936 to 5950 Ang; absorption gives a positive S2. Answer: 0.48 Ang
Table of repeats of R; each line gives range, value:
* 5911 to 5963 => 13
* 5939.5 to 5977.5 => 13.1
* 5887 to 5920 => 12.7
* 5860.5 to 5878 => 13.3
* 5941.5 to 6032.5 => 13.4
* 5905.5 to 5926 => 12.4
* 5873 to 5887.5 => 13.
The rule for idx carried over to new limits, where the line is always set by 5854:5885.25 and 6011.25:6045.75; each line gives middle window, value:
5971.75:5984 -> -0.2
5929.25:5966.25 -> 0.4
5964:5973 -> 0.0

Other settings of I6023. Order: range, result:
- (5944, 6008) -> 15.51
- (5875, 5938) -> 15.17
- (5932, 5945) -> 13.78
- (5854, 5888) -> 15.97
